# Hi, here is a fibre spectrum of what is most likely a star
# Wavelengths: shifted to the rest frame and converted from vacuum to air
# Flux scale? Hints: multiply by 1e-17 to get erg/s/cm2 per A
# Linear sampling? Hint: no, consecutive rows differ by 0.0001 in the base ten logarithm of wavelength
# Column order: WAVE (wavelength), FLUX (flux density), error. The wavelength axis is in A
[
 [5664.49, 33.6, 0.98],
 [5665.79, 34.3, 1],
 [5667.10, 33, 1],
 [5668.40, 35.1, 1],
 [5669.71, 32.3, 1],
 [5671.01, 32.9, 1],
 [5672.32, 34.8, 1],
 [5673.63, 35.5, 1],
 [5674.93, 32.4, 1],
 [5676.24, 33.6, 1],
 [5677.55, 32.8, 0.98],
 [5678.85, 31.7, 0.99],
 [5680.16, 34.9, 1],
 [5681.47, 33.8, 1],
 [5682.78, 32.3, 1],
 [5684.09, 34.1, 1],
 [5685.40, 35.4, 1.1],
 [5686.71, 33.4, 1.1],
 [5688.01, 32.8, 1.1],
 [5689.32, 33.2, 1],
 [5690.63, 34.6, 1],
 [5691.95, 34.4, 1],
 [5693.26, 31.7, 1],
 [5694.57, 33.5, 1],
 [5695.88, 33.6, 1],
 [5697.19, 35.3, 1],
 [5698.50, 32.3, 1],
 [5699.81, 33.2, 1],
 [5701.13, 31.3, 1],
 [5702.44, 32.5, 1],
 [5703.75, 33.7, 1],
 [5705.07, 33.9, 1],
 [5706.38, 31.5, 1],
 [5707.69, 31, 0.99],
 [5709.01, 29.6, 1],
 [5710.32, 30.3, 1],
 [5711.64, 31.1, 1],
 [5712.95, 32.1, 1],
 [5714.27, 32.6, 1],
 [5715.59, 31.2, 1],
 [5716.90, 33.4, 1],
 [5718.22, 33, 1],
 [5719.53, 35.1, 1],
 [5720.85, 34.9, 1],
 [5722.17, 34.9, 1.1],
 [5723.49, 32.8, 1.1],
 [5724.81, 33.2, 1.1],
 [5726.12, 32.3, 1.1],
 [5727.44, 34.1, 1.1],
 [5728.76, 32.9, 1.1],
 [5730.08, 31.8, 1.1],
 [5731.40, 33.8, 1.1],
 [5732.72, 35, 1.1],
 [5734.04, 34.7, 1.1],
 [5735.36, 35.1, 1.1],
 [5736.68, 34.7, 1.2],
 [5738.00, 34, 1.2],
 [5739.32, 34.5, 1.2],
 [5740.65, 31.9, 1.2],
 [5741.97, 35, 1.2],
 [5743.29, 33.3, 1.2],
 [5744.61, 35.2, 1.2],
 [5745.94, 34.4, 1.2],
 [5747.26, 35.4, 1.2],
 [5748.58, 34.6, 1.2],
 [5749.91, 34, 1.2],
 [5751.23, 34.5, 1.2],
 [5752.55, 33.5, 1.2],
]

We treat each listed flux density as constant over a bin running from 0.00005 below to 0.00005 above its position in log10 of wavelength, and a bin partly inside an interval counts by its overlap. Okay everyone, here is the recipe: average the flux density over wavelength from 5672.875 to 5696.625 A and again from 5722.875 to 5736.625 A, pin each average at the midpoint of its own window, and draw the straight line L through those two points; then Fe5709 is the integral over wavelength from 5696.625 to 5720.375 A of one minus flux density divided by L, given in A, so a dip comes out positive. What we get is 0.8 A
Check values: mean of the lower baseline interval 33.6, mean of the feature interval 32.4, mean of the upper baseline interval 33.6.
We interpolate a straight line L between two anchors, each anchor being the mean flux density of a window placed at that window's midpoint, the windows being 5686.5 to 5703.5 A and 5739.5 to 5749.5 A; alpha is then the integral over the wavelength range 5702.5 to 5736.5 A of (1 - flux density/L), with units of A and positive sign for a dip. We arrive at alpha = 0.8 A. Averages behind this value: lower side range 33.2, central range 33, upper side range 34.2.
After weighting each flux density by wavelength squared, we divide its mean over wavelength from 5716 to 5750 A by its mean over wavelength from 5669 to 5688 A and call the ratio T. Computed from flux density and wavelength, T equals 1.03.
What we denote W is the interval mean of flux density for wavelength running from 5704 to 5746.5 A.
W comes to 33.2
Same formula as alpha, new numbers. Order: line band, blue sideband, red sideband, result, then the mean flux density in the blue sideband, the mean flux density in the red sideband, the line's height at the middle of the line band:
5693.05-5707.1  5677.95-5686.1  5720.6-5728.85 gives 0.3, 33.7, 33.6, 33.6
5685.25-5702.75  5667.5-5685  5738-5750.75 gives 0.2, 33.6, 34.2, 33.7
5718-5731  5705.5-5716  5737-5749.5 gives -0.4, 31.2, 34.2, 32.5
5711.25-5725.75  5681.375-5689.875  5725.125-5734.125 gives 0.1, 33.6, 33.4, 33.5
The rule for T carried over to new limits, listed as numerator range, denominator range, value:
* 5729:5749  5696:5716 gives 1.08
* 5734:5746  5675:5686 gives 1.04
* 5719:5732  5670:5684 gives 1.02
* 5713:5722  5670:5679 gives 1.01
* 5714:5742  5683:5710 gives 1.03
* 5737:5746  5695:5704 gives 1.04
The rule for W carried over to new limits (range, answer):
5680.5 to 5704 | 33.4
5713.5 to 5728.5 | 33.4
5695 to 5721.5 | 32.6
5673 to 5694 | 33.5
